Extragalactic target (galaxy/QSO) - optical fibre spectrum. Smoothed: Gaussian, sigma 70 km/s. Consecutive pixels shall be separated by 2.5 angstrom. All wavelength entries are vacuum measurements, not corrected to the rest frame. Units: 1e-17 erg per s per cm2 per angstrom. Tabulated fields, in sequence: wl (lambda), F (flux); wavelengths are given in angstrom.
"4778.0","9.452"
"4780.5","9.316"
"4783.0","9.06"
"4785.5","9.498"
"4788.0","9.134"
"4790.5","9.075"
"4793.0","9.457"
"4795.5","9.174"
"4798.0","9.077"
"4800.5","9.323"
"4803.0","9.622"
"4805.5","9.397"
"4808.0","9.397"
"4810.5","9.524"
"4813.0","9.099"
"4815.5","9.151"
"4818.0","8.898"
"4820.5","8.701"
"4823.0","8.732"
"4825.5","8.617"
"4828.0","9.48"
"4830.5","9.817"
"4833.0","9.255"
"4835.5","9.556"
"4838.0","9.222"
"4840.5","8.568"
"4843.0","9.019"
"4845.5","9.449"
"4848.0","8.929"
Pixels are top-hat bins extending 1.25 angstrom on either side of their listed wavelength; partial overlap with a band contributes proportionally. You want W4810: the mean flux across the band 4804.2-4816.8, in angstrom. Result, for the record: 9.31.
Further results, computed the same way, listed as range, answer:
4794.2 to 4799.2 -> 9.13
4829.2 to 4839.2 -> 9.46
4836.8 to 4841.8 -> 8.89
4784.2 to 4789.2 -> 9.32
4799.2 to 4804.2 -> 9.47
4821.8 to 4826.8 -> 8.68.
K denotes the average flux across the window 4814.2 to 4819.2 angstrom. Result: 9.03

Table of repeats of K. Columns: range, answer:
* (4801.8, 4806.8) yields 9.51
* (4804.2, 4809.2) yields 9.4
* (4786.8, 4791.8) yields 9.11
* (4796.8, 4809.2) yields 9.36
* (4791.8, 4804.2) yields 9.33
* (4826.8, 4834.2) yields 9.52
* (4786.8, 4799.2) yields 9.18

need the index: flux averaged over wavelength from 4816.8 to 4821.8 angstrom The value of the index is 8.8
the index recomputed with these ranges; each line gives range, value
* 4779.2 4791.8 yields 9.22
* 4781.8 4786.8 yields 9.28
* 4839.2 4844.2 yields 8.8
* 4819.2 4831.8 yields 9.07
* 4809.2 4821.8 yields 9.07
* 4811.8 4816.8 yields 9.12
